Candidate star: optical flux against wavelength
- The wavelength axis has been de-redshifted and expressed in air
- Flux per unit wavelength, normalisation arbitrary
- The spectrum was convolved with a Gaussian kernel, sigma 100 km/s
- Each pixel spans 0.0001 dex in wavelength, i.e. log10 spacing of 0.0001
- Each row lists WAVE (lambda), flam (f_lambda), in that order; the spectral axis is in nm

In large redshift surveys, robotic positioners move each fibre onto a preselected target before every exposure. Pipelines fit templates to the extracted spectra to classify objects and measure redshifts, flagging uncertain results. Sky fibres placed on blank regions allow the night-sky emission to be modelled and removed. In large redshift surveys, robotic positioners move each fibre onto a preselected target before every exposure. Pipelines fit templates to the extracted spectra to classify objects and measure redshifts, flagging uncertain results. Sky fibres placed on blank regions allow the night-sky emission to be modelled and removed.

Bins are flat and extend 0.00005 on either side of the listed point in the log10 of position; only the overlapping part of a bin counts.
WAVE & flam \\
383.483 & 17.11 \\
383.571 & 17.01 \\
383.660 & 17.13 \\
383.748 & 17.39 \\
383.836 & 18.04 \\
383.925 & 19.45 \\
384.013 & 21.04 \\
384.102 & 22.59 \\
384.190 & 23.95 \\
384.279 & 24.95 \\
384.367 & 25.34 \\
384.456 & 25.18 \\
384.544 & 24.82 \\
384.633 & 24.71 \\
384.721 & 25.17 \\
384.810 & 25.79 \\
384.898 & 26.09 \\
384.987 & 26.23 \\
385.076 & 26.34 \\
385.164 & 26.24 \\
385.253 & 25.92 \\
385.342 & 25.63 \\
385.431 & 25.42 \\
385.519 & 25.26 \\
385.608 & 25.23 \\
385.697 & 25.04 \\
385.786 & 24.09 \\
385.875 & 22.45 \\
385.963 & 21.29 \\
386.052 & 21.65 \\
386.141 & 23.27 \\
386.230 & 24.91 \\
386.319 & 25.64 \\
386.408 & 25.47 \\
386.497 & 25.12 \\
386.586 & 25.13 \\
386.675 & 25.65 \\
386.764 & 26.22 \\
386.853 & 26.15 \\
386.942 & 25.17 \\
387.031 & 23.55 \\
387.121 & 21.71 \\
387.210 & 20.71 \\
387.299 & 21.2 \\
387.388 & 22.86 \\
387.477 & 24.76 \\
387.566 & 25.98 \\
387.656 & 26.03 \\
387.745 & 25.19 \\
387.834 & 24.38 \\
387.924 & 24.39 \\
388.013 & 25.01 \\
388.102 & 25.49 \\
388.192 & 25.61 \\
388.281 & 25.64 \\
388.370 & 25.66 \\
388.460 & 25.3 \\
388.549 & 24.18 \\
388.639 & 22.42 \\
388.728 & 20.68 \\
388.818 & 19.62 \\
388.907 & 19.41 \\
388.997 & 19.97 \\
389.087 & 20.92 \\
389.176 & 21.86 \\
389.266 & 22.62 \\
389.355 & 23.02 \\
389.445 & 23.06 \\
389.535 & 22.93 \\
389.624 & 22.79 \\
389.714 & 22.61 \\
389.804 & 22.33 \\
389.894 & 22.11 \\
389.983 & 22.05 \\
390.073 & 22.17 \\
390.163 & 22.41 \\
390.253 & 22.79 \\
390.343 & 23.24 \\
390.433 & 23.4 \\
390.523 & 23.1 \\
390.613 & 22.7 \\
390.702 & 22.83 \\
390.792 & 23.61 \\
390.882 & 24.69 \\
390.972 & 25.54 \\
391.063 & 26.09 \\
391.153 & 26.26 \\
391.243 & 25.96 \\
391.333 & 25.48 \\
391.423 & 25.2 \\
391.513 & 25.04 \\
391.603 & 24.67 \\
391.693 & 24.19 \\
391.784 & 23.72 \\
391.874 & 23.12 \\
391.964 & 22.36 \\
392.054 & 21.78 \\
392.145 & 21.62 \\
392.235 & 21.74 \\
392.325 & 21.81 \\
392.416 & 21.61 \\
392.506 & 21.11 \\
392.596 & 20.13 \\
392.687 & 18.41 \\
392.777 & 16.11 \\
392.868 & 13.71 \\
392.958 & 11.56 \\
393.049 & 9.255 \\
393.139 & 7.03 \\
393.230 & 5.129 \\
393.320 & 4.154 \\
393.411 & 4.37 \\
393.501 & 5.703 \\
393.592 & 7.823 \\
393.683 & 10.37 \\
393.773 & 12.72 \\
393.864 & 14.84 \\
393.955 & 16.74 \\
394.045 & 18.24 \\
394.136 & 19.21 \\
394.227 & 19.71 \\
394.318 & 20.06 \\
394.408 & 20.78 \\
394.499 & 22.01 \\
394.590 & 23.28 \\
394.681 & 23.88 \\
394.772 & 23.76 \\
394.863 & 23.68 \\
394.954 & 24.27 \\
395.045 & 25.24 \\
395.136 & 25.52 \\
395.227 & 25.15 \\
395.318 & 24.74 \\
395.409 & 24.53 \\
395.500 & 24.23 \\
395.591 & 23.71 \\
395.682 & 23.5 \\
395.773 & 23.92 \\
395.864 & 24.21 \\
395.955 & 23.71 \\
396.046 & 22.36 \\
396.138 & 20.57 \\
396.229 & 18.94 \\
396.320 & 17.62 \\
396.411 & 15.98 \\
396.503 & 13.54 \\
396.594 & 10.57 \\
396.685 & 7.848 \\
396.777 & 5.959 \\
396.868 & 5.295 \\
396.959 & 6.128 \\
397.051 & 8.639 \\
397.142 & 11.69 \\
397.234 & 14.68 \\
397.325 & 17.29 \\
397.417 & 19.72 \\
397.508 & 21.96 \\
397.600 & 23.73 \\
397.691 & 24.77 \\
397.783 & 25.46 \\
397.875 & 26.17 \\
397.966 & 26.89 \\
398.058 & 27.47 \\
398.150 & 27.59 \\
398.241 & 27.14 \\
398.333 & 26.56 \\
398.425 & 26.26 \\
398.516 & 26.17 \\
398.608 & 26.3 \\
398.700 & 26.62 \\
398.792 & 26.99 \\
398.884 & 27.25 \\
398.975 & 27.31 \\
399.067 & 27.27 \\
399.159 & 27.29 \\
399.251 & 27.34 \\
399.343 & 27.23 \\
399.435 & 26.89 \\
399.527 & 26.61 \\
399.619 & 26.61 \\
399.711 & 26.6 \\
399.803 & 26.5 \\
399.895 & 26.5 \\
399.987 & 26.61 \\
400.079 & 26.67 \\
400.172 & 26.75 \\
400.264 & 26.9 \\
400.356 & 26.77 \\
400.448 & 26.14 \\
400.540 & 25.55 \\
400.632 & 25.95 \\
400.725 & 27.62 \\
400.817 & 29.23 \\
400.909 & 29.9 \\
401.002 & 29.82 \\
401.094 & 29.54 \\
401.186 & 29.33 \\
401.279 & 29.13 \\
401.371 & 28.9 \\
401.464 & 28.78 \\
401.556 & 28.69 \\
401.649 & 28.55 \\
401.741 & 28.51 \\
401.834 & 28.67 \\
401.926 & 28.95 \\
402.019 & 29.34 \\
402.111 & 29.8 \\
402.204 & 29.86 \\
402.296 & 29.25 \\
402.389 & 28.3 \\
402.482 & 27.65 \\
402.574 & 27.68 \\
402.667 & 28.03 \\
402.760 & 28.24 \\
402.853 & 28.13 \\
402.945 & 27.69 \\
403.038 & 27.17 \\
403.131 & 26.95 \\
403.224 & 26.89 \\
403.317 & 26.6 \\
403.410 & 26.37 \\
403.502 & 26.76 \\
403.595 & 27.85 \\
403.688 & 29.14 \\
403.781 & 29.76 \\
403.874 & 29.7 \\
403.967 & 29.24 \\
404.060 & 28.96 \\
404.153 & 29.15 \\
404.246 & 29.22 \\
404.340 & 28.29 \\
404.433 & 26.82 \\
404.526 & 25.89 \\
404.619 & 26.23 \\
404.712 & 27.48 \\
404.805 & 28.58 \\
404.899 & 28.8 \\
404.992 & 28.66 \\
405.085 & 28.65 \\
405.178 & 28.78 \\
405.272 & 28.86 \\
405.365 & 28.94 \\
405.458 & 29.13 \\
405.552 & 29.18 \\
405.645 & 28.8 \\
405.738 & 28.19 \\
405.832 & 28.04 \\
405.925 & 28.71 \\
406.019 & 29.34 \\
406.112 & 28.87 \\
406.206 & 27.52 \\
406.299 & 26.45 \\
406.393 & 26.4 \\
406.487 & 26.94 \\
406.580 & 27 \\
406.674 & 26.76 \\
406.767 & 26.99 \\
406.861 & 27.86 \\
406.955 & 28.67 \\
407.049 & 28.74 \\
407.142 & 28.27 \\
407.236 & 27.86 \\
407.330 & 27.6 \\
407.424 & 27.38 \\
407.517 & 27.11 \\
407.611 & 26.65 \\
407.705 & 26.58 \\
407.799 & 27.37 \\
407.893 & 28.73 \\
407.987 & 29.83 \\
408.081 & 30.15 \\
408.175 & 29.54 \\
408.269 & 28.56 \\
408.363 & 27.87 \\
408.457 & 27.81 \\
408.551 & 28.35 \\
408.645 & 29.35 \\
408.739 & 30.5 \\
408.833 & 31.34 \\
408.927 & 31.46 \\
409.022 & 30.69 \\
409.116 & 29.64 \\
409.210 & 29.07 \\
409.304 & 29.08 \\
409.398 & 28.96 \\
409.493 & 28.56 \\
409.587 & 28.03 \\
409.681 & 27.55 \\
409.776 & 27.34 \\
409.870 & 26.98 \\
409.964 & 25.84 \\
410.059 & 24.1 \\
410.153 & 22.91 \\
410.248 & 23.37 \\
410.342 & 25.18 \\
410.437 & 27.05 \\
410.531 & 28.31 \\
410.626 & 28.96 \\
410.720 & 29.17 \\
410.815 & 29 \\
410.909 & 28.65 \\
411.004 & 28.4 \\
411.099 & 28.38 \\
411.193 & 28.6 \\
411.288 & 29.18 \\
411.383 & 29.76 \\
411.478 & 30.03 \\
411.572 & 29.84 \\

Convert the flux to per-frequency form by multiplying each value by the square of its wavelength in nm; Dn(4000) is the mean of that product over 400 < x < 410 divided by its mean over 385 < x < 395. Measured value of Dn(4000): 1.41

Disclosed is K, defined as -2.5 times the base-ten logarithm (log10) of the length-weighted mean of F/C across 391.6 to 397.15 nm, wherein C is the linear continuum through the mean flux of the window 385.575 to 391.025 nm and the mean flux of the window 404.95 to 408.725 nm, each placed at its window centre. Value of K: 0.376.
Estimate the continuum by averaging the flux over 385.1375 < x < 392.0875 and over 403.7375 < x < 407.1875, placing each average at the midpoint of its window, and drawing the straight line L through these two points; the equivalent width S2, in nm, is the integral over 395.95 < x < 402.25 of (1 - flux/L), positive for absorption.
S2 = 0.60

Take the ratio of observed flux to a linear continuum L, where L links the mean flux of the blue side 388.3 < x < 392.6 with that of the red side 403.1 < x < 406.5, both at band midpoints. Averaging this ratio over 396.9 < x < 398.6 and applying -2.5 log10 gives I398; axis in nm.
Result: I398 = 0.19 mag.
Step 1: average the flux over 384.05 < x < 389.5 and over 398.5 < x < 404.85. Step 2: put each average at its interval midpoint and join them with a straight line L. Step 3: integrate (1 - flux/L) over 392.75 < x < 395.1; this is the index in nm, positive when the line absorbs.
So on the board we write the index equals 0.94 nm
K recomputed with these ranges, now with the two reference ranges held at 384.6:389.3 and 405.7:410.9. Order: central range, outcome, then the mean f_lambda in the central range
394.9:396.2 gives 0.078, 23.9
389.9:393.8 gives 0.281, 19.3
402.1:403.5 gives -0.033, 27.8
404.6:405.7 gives -0.045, 28.6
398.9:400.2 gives -0.019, 26.9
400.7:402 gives -0.088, 29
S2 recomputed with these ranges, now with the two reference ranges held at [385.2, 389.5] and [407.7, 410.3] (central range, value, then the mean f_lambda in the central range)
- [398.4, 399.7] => -0.032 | 26.9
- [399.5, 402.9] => -0.173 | 28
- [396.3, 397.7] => 0.655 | 13.7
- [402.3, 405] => -0.080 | 27.9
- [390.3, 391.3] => 0.010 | 24.3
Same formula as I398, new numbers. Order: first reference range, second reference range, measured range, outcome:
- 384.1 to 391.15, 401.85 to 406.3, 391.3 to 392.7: 0.109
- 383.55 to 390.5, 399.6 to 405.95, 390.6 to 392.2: 0.027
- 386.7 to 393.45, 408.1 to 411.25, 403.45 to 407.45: -0.054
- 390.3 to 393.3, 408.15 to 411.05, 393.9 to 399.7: 0.051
